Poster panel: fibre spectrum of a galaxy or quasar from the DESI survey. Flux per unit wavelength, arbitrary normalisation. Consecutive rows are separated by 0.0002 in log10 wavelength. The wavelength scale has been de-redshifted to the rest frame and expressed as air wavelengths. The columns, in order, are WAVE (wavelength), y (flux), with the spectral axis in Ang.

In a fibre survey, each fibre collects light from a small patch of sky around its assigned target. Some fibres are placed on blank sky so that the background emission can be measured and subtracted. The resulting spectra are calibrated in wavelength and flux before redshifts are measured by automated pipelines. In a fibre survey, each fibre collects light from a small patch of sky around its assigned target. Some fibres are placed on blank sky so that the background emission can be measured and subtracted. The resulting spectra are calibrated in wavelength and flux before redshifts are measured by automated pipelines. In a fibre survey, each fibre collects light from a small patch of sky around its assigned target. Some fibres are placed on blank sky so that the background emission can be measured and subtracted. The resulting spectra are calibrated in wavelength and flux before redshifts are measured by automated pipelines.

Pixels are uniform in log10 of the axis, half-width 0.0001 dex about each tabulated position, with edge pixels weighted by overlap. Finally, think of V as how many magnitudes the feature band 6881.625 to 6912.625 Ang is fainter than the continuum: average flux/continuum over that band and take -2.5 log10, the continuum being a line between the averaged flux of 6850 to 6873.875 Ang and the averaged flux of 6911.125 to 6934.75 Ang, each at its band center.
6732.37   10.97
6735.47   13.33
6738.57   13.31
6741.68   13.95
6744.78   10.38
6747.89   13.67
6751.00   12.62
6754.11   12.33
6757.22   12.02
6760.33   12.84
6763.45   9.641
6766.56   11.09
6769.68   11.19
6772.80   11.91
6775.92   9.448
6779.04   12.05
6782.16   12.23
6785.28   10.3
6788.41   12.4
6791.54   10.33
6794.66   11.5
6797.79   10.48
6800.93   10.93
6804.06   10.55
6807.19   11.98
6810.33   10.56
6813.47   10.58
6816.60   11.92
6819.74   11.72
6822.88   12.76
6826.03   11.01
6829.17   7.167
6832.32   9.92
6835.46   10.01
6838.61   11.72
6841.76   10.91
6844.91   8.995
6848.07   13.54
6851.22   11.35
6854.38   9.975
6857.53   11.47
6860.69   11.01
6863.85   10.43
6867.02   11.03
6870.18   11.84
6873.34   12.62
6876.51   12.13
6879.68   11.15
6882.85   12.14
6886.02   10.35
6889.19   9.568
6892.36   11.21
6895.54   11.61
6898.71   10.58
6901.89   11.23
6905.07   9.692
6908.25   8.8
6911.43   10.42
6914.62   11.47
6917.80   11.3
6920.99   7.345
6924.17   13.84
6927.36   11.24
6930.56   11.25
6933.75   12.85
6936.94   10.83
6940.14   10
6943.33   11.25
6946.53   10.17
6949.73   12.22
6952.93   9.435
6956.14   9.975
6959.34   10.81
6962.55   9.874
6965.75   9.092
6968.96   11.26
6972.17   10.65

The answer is 0.064 mag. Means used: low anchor 11.2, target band 10.5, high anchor 11.2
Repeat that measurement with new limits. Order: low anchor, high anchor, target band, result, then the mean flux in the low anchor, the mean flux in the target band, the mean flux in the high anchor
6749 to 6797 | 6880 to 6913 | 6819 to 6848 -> 0.04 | 11.5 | 10.6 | 10.6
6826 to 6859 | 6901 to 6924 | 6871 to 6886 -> -0.14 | 10.5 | 11.8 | 10.2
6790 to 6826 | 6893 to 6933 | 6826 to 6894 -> 0.01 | 11.2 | 10.9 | 10.8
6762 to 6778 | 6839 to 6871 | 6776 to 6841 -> -0.01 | 10.7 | 11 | 11.1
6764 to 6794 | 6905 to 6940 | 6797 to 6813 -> 0.02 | 11.2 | 10.9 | 10.8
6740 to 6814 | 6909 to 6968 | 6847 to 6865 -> -0.01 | 11.5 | 11.3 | 10.7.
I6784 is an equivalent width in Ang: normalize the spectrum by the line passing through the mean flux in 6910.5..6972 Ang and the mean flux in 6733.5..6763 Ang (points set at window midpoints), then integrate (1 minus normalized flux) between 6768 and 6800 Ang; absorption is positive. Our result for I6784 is 2.8 Ang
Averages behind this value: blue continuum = 12.6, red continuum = 10.8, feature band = 11.2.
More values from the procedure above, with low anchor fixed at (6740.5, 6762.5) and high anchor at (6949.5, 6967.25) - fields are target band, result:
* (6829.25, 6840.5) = 1.35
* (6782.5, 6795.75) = 0.87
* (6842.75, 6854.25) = 0.23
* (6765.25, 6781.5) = 1.32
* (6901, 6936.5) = -1.08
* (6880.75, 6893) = 0.11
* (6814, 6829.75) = 0.70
